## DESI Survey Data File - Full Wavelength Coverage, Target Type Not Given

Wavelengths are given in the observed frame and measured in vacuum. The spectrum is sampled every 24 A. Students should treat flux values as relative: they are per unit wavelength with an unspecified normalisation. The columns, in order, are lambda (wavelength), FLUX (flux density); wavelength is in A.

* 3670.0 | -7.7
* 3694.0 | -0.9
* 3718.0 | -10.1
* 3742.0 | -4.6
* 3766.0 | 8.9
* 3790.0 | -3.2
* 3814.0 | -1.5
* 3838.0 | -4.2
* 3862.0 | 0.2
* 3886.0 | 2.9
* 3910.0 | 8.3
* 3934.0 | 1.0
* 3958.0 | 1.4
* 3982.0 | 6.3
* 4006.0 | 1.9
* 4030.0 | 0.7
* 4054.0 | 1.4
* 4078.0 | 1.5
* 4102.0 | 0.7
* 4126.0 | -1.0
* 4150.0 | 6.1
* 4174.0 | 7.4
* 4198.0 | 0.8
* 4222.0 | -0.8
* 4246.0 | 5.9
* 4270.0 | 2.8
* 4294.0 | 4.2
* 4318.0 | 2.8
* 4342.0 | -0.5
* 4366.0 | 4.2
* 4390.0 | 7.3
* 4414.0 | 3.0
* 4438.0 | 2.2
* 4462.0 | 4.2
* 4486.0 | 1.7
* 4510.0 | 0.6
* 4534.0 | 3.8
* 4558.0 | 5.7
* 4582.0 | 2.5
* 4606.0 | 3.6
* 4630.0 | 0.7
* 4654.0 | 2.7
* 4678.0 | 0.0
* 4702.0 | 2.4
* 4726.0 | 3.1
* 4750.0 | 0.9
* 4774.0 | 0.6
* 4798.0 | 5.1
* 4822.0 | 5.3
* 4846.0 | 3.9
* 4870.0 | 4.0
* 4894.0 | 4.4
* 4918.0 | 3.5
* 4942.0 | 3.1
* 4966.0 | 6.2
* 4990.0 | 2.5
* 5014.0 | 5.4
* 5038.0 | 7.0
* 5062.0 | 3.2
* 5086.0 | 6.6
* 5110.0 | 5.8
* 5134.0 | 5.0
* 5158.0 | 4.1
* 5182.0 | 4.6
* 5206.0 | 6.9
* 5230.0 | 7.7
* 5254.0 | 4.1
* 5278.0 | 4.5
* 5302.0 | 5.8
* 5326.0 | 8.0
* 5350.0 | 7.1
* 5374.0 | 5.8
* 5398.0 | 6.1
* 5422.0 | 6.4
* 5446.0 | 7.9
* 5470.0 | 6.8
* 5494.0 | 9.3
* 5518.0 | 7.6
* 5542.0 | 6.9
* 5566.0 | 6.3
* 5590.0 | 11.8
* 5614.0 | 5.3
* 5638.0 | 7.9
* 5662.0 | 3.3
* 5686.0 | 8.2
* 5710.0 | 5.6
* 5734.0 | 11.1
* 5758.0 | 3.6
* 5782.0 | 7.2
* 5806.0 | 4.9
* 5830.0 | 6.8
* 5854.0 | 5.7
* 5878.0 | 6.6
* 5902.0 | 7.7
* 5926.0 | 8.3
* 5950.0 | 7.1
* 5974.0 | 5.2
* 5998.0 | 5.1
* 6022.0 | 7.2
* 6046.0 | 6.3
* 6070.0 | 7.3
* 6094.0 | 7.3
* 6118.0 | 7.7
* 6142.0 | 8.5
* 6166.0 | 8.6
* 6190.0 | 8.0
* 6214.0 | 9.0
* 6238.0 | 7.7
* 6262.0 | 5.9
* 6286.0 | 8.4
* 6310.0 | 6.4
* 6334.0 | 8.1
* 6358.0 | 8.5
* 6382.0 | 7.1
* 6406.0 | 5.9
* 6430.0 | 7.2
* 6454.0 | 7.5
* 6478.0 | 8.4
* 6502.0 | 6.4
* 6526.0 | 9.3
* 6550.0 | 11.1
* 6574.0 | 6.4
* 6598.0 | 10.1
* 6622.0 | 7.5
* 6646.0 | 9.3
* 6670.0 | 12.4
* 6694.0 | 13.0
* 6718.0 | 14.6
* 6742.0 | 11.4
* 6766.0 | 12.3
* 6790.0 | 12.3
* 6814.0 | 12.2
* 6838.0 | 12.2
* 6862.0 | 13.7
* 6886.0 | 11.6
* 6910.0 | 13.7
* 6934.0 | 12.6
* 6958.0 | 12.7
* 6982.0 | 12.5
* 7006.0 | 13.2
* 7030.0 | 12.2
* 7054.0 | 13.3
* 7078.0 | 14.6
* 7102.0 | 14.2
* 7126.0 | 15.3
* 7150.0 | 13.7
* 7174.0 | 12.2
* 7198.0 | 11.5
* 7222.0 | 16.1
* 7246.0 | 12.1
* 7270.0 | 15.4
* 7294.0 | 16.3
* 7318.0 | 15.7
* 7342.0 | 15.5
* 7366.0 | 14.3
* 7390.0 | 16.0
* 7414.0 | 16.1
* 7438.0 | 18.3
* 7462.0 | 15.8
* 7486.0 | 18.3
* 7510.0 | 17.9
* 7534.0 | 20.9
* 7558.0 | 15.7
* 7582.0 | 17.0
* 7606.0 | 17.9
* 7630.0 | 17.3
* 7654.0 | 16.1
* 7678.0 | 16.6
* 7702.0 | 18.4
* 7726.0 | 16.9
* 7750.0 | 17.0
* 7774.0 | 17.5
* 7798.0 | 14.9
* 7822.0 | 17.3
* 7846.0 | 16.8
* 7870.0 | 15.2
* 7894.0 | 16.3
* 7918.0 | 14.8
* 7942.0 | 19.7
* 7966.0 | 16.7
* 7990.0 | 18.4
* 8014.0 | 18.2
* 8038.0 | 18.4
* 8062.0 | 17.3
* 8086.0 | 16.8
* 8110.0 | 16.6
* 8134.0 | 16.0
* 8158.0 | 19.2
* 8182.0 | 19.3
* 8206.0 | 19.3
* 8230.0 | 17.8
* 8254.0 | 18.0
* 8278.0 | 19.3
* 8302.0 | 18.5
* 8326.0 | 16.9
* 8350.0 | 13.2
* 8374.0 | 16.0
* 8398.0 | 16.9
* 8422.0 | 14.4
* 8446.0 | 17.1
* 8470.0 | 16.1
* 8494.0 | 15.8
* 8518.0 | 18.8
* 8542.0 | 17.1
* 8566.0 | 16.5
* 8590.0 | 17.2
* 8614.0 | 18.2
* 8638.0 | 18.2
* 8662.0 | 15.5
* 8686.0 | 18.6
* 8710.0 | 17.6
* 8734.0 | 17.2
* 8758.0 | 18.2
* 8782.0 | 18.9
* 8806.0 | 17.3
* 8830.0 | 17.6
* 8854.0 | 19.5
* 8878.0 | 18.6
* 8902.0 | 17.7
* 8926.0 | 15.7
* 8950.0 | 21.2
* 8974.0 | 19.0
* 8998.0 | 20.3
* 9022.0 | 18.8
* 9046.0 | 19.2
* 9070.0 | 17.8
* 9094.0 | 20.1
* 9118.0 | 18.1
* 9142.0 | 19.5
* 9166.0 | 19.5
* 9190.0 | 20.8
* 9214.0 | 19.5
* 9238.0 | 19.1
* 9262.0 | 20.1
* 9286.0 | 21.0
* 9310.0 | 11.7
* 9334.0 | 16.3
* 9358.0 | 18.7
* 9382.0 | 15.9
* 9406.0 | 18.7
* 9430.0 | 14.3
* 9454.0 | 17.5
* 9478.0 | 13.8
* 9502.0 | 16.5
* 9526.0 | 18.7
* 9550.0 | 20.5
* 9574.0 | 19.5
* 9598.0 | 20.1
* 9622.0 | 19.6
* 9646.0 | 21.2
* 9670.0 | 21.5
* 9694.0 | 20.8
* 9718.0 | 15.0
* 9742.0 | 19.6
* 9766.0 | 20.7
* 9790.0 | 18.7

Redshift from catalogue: 0.670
